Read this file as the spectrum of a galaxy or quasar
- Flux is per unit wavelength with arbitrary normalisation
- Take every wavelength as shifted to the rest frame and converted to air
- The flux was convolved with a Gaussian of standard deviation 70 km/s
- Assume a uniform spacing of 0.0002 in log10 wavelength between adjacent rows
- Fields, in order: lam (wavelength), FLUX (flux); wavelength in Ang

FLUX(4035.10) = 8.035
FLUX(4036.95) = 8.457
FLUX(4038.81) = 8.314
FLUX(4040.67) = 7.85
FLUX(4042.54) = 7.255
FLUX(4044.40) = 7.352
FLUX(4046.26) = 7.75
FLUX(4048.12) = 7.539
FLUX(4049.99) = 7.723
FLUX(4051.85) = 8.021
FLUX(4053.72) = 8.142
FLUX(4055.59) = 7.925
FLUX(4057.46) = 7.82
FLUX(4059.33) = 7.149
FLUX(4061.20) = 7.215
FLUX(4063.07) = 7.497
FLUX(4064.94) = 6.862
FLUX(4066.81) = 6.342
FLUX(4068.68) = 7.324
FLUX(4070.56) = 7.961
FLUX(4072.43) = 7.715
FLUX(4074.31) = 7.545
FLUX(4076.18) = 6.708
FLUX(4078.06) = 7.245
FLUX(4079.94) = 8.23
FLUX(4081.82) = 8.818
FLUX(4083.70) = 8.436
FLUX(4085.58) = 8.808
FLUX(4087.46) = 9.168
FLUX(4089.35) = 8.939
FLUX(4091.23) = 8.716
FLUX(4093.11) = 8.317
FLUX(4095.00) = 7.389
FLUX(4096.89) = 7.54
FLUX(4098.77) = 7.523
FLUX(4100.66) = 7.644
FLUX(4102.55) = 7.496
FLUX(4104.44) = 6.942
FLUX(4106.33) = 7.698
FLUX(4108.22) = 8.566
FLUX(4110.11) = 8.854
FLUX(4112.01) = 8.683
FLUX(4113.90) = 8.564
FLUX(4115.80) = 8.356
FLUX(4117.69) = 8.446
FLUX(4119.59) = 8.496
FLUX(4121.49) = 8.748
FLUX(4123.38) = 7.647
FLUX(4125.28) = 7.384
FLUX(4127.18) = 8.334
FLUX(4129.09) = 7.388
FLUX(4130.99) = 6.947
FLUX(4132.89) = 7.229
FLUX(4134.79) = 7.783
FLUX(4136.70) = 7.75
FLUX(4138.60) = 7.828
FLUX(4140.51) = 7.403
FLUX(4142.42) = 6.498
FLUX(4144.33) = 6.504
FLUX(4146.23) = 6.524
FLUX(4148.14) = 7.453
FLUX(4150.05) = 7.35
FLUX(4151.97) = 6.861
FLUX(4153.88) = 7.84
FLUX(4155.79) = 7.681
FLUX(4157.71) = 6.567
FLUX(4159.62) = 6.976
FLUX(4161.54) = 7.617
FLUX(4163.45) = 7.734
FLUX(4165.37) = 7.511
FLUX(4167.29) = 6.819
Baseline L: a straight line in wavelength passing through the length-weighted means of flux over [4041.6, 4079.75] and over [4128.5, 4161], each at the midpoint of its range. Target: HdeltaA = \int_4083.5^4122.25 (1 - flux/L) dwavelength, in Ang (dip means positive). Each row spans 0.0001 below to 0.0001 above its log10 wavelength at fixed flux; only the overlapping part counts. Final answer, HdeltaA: -4.8 Ang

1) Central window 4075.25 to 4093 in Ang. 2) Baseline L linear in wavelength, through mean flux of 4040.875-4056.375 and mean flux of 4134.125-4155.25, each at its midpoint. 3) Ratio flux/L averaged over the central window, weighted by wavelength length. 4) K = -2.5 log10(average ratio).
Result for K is -0.11 mag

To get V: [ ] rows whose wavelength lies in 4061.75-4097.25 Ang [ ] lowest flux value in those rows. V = 6.342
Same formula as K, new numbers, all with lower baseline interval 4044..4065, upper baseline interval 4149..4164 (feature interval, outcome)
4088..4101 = -0.078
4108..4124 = -0.145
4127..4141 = -0.023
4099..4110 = -0.040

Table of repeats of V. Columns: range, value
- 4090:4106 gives 6.942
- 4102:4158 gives 6.498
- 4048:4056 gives 7.539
